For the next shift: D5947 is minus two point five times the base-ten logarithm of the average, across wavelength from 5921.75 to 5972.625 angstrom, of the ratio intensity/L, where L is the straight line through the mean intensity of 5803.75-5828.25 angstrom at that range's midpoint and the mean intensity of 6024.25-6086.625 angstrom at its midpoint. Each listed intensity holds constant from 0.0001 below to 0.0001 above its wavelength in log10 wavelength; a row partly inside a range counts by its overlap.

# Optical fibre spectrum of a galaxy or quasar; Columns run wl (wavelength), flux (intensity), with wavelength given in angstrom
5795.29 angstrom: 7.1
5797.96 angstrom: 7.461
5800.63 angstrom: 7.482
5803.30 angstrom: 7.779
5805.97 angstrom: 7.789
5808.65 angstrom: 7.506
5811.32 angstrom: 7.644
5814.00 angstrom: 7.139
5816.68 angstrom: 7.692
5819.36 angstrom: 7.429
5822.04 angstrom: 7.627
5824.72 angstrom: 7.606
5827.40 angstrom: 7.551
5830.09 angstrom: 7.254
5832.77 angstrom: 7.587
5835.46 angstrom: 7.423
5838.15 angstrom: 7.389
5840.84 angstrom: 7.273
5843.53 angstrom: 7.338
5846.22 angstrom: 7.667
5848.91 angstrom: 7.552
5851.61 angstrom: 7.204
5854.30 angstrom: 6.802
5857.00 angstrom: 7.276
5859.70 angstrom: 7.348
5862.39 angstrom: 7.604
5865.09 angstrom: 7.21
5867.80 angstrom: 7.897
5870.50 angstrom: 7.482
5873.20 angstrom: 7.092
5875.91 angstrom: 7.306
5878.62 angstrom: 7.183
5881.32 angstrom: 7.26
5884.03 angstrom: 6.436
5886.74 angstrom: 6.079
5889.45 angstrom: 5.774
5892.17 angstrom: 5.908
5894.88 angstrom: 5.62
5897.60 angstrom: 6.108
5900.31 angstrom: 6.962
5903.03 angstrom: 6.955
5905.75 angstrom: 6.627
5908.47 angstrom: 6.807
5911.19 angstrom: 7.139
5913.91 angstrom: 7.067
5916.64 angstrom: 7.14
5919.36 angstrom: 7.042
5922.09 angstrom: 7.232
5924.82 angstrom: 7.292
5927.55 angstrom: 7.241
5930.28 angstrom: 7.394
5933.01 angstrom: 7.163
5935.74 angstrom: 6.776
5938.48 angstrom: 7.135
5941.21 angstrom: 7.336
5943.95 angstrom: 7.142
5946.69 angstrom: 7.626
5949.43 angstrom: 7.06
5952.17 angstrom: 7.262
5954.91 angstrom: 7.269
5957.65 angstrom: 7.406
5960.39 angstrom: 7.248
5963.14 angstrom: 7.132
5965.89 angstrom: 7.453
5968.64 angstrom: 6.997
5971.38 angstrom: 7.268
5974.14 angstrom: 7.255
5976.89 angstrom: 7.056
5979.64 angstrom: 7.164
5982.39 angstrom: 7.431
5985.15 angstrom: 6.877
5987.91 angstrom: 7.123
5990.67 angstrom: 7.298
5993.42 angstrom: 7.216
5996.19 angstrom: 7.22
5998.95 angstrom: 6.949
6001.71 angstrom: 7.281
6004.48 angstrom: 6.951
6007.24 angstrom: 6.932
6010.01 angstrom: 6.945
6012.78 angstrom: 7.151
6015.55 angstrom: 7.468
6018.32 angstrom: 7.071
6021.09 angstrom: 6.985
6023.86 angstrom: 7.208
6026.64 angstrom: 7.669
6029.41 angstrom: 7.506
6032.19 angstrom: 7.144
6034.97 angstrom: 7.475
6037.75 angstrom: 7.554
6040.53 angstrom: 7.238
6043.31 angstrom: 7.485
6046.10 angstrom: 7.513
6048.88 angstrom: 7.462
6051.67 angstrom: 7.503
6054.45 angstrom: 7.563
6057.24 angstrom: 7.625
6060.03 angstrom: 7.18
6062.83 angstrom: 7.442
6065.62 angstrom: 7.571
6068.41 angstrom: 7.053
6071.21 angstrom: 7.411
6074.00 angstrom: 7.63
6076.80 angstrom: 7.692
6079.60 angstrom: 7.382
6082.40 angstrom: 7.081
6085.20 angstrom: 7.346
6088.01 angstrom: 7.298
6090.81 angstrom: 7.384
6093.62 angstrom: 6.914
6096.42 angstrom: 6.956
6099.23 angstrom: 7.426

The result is 0.04 mag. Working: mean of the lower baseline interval 7.56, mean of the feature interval 7.23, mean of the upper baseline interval 7.43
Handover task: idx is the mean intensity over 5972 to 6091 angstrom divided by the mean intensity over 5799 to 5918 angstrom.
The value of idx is 1.0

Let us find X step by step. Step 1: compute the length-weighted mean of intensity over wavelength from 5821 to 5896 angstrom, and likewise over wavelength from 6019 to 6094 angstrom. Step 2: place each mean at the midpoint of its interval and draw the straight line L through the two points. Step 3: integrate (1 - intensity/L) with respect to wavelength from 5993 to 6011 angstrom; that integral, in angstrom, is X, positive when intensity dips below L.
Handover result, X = 0.6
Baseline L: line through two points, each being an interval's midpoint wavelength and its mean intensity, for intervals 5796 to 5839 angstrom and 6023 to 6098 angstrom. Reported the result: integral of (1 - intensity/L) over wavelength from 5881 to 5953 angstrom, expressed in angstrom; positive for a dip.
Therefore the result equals 5.7 angstrom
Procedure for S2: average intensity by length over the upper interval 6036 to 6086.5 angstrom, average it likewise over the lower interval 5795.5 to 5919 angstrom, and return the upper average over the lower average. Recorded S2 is 1.04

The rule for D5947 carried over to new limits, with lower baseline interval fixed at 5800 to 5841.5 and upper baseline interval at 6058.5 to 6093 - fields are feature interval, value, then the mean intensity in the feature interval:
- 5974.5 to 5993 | 0.04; 7.17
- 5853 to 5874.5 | 0.02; 7.34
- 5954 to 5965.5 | 0.02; 7.28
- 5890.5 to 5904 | 0.19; 6.28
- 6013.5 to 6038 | 0.01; 7.33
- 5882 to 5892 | 0.21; 6.15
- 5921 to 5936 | 0.04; 7.21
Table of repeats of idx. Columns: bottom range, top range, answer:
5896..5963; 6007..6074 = 1.04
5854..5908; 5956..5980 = 1.06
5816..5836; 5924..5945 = 0.96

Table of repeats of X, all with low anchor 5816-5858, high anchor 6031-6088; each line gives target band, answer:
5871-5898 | 3.3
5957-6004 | 1.4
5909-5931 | 0.7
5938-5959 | 0.4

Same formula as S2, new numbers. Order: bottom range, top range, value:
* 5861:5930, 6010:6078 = 1.07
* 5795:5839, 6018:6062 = 0.98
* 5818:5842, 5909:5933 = 0.96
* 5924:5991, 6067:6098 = 1.01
